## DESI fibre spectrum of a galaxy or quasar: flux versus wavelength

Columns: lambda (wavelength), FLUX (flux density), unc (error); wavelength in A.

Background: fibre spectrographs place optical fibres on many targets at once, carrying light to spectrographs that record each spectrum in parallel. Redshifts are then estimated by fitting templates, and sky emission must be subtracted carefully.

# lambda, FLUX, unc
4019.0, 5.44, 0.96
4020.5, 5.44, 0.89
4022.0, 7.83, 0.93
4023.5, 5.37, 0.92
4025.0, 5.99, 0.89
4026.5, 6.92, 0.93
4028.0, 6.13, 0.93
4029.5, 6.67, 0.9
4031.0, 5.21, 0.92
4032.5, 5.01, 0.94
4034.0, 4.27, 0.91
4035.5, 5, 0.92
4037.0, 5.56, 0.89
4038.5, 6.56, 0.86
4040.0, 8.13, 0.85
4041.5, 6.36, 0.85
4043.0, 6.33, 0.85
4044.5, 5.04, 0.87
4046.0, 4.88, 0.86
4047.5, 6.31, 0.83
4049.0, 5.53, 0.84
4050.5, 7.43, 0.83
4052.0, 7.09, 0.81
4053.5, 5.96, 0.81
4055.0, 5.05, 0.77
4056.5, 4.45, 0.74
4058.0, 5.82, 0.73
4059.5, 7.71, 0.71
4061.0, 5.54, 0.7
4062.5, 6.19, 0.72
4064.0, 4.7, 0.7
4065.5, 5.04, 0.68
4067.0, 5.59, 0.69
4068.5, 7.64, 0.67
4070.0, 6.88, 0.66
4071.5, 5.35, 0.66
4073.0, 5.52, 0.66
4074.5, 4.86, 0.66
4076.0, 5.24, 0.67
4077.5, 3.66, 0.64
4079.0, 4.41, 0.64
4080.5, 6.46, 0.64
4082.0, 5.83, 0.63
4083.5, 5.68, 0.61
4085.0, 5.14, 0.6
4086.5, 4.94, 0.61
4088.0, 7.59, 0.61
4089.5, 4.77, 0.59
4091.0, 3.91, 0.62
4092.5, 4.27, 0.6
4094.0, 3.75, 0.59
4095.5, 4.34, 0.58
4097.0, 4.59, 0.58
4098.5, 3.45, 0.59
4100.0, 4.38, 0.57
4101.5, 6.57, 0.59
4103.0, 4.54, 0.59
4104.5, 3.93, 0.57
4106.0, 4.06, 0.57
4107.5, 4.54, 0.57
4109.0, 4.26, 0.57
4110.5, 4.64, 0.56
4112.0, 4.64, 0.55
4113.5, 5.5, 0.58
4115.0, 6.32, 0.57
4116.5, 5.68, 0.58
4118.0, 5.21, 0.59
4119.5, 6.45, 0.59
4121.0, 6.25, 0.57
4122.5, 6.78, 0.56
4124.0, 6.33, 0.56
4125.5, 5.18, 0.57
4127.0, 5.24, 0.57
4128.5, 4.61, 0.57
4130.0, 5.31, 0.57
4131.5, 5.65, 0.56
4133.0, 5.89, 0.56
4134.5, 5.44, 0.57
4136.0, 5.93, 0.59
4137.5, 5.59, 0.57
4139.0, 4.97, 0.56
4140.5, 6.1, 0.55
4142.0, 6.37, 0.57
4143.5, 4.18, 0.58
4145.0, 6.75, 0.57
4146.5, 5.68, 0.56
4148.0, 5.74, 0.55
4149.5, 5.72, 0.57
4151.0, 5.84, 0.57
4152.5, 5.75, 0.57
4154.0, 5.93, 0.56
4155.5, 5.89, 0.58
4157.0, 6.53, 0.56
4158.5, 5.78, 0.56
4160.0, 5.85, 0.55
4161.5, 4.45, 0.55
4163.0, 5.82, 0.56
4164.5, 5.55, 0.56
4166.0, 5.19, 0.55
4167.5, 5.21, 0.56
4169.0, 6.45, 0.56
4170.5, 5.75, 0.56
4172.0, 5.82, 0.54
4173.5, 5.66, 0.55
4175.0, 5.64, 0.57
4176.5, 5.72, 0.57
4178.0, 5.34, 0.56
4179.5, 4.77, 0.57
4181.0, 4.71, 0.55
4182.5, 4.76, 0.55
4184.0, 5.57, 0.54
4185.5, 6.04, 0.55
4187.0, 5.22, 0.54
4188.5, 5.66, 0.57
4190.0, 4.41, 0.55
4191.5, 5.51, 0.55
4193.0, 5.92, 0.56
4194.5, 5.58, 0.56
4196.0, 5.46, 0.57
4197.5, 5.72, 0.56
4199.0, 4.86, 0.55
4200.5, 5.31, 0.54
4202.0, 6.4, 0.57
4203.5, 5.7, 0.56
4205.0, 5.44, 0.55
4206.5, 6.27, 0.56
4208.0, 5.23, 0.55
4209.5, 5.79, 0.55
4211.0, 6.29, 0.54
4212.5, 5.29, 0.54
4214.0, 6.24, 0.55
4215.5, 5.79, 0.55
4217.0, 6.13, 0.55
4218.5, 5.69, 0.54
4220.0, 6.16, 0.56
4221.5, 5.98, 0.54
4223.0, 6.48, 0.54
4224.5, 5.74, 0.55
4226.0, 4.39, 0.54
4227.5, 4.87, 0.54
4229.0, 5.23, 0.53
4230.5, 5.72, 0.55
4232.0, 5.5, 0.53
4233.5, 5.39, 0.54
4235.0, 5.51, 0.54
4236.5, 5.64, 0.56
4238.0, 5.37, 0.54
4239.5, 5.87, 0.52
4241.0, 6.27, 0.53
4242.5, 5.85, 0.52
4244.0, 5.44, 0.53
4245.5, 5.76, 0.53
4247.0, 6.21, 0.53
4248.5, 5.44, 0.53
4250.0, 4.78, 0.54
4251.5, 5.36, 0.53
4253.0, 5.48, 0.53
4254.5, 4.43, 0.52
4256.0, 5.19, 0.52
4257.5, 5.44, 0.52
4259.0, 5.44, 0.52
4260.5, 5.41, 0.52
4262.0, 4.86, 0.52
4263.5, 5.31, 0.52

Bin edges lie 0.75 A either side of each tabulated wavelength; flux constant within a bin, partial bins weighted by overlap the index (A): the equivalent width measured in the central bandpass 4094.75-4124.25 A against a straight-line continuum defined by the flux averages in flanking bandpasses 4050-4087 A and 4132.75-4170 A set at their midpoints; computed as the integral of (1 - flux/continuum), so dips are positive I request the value 3.1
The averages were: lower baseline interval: 5.68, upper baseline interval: 5.7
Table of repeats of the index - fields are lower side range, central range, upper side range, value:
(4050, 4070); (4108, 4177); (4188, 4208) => 1.3 A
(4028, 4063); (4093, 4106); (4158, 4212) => 3.0 A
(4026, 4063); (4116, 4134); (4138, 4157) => 0.3 A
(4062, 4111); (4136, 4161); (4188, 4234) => -2.1 A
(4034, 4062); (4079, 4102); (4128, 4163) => 3.3 A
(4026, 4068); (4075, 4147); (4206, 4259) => 6.9 A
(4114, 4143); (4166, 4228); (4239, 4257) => 0.2 A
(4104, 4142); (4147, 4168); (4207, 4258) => -0.8 A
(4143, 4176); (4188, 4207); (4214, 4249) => 0.5 A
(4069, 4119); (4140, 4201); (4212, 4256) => -2.8 A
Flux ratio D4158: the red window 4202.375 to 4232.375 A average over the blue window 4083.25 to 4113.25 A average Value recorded 1.22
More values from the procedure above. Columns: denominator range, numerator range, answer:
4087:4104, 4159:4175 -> 1.18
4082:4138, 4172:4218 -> 1.07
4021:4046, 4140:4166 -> 0.96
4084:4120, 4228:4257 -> 1.12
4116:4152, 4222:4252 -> 0.97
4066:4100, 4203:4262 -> 1.08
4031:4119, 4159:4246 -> 1.04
